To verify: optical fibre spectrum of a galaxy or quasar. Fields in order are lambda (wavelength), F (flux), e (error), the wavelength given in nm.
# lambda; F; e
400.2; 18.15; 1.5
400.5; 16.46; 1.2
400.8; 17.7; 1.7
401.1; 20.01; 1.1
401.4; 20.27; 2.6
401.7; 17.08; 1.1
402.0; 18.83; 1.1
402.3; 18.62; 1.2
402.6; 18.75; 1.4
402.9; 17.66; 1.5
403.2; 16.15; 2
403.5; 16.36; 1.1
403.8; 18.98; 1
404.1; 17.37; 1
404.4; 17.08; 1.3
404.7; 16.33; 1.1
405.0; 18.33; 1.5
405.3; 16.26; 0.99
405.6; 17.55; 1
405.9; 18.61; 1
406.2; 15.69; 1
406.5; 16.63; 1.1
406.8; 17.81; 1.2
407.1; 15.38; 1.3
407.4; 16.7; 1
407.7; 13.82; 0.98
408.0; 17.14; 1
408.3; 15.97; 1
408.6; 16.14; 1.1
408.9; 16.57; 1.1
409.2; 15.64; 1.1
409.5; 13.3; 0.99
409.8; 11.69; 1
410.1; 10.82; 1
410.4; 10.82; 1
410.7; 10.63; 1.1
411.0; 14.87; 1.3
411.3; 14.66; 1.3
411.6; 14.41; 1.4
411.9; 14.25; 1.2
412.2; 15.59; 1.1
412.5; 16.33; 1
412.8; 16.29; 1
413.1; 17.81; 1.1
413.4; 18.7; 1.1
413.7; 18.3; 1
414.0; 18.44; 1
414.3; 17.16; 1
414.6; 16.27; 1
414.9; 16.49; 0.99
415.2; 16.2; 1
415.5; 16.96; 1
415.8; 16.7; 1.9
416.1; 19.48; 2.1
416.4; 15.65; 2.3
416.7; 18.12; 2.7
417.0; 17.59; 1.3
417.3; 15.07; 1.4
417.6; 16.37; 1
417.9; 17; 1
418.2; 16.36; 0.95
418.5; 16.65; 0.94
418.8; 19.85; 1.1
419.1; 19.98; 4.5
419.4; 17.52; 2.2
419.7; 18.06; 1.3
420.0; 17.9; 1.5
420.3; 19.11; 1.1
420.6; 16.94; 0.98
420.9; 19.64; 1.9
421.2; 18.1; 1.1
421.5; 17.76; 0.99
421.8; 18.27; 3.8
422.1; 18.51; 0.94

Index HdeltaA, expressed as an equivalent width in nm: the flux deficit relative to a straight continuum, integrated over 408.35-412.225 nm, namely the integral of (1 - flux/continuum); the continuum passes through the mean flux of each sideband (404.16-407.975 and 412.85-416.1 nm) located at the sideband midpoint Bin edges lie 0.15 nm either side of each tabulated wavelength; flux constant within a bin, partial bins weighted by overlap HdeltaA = 0.74 nm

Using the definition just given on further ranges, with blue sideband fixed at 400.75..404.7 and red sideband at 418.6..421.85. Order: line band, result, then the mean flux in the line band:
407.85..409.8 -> 0.288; 15.5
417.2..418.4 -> 0.138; 16.3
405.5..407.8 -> 0.196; 16.6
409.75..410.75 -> 0.398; 11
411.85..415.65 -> 0.288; 16.9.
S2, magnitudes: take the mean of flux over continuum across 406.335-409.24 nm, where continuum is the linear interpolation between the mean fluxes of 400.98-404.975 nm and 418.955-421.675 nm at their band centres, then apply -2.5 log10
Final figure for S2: 0.118 mag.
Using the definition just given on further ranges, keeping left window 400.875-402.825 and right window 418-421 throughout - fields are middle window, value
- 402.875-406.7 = 0.10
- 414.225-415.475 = 0.11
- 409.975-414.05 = 0.22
